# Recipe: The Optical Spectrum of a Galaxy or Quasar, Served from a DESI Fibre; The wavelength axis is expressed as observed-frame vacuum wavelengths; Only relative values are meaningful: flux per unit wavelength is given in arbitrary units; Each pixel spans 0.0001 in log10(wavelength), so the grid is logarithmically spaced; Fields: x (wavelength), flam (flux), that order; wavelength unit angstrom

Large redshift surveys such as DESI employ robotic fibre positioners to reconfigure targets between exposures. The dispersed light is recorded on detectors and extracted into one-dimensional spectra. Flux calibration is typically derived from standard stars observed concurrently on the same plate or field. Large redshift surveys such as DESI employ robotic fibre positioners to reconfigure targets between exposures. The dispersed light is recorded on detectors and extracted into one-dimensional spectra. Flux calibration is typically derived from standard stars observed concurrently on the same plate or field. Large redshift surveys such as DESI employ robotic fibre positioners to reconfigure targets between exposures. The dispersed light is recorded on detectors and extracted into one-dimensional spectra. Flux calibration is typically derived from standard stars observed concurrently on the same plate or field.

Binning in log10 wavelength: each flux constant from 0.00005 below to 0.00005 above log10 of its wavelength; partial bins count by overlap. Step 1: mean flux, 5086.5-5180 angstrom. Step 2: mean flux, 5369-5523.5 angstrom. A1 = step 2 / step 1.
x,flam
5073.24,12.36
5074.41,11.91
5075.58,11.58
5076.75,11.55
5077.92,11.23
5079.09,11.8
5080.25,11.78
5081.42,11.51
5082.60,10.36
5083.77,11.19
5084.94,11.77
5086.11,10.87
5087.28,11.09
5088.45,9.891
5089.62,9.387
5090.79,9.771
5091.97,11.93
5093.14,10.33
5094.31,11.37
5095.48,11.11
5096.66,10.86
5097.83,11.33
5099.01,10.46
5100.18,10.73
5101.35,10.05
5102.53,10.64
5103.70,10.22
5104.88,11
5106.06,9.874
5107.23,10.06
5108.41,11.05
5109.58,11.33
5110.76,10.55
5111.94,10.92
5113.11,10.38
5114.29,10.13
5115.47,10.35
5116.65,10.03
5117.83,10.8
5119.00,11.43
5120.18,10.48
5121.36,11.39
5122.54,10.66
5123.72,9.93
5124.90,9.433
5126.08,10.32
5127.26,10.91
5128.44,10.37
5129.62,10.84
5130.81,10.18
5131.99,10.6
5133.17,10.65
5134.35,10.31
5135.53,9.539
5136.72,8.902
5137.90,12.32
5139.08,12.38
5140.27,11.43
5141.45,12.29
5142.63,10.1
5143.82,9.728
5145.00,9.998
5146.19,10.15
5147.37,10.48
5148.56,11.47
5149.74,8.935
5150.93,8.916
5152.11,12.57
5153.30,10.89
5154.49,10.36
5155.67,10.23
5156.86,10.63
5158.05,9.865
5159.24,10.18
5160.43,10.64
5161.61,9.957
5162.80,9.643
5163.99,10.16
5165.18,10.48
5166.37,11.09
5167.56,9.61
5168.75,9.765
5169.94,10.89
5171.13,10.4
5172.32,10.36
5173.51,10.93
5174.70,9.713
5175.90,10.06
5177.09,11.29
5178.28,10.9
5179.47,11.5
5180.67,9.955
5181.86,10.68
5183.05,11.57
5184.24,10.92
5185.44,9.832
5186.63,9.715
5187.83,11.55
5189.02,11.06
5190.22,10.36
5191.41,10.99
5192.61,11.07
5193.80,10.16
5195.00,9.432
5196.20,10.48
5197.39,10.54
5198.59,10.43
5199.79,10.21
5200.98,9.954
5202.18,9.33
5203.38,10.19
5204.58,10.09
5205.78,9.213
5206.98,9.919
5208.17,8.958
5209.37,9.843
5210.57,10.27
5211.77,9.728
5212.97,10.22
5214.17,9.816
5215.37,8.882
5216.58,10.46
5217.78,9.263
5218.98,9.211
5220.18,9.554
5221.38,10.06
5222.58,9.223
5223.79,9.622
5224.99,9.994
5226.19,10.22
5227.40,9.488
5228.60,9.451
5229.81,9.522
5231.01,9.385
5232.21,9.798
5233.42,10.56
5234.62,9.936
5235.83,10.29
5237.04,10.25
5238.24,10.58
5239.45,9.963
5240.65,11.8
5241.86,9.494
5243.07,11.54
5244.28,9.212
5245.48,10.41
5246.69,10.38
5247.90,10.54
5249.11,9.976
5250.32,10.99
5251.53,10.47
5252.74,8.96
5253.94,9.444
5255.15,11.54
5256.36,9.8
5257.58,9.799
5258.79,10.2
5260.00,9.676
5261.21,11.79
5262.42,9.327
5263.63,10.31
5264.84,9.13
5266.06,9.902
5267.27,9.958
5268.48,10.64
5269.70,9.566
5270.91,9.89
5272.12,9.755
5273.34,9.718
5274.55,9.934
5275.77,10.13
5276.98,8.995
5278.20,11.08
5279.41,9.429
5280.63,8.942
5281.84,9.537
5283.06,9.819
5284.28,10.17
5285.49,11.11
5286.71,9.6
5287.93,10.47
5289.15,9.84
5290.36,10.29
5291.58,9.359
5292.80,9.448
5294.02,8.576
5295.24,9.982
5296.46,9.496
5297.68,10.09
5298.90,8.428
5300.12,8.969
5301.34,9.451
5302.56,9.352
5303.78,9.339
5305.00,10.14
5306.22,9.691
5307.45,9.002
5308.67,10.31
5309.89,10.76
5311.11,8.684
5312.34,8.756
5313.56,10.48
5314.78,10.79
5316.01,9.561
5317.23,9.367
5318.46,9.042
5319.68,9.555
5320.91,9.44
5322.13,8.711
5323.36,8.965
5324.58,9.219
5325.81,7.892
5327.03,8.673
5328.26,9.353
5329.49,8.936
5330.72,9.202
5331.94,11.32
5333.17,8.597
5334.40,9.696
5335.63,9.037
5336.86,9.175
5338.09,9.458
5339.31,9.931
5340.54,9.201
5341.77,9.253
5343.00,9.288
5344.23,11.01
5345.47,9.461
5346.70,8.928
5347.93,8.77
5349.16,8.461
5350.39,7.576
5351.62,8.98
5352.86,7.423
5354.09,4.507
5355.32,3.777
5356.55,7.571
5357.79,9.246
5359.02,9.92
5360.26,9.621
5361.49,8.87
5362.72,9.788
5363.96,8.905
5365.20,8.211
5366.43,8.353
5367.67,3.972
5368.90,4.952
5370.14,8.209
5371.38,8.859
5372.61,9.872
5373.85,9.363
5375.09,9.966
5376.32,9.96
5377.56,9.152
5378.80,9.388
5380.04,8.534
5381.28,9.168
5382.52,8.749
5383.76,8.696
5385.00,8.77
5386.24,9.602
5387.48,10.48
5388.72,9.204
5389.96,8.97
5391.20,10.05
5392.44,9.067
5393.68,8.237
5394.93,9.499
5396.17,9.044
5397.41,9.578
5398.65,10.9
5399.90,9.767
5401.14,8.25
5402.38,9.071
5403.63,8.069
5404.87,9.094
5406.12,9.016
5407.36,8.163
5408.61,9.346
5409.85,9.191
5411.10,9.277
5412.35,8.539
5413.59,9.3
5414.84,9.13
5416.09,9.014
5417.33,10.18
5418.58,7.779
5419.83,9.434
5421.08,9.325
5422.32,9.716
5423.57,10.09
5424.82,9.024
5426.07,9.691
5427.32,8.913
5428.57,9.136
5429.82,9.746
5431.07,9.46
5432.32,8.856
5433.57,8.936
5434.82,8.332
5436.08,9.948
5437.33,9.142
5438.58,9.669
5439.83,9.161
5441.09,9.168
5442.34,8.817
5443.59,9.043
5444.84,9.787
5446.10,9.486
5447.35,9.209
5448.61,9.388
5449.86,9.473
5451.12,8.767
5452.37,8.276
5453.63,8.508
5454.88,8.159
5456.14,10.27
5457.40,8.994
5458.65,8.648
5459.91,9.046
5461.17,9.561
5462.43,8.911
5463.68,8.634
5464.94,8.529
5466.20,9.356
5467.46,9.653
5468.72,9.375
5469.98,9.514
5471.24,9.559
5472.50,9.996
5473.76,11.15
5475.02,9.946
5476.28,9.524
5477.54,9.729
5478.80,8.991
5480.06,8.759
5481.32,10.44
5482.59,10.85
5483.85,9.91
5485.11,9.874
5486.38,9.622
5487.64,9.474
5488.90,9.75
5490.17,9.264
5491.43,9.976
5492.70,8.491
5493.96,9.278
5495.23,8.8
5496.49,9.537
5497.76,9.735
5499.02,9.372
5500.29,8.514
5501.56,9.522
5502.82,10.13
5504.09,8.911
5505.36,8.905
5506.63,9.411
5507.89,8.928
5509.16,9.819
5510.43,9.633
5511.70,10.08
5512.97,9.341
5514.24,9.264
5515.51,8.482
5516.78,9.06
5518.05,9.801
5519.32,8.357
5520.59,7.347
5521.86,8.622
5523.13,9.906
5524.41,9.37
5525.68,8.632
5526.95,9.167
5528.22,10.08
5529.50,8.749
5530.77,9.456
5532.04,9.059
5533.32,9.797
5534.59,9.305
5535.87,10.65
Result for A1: 0.88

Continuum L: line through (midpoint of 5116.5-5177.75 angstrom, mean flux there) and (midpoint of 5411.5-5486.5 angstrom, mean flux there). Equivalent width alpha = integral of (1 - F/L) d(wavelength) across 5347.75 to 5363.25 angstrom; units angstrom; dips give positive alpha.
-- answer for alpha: 2.7 angstrom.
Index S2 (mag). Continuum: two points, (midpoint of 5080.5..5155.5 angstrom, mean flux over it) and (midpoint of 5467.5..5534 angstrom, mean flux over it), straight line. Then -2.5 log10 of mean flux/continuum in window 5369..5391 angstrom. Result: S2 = 0.07 mag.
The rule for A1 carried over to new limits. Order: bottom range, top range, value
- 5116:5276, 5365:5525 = 0.90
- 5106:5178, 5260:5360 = 0.89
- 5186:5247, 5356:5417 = 0.89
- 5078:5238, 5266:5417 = 0.88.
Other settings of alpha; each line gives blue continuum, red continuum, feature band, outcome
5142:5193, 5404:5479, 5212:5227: 0.8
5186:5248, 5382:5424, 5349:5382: 3.9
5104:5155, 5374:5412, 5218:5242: 0.3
